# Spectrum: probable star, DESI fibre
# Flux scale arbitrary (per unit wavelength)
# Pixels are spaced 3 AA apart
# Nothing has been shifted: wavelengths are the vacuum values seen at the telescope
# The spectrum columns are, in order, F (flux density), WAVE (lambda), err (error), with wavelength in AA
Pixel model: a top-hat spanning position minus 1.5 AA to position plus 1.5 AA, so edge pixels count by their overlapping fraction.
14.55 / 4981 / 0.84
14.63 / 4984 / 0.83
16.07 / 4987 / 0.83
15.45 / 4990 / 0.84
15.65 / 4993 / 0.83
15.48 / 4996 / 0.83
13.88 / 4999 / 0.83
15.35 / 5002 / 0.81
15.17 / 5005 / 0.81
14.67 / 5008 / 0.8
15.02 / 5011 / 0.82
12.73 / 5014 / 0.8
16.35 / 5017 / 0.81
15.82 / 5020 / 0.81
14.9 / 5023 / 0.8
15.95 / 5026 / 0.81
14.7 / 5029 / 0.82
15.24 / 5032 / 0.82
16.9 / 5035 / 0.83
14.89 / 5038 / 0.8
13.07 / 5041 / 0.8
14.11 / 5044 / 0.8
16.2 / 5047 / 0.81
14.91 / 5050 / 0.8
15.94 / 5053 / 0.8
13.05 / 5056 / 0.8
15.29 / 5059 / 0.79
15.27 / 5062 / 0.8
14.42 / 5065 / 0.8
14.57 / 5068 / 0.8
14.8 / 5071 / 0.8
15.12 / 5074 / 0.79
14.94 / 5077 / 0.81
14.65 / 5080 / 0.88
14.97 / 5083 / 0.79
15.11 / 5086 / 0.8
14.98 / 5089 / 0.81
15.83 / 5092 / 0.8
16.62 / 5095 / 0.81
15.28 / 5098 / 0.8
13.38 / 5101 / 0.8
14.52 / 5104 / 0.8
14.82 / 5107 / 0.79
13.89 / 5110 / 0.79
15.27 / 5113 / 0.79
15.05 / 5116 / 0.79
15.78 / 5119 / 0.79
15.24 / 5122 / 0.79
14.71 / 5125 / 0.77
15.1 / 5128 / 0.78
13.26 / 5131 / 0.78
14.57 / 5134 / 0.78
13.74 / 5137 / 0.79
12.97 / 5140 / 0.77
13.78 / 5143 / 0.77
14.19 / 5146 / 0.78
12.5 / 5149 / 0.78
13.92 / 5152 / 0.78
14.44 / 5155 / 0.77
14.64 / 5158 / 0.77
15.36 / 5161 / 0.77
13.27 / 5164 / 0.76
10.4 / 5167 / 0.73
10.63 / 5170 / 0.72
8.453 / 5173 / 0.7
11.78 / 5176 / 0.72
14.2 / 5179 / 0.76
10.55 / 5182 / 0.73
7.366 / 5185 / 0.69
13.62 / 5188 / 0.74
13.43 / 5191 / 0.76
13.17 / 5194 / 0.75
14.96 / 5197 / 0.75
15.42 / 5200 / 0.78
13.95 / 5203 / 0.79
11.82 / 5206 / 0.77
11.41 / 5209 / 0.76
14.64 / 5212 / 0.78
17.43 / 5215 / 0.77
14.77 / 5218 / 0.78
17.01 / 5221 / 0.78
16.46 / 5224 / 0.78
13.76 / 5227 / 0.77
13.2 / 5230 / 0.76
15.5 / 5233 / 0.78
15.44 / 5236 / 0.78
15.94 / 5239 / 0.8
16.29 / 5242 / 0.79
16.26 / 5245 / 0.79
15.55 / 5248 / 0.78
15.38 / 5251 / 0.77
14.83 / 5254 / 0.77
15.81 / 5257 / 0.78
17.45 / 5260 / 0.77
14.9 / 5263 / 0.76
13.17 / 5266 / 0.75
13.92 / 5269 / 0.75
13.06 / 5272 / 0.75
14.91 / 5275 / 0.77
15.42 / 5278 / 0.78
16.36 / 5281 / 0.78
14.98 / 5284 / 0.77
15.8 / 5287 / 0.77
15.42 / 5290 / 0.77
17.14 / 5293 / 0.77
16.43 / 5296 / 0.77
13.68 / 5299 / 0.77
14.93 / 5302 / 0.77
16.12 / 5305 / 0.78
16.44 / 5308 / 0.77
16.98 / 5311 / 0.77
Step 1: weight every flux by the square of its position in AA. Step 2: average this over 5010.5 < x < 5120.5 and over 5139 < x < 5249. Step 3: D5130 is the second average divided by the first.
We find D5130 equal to 1.0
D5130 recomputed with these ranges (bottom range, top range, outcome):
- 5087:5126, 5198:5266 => 1.05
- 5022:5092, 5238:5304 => 1.11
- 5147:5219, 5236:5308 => 1.23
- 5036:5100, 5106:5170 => 0.97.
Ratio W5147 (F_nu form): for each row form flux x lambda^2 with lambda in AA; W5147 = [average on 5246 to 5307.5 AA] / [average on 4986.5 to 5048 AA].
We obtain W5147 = 1.12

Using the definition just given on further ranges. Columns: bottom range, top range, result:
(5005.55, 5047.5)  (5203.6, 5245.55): 1.08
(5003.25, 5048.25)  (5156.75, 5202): 0.88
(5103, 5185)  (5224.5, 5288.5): 1.18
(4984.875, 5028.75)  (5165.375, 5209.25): 0.86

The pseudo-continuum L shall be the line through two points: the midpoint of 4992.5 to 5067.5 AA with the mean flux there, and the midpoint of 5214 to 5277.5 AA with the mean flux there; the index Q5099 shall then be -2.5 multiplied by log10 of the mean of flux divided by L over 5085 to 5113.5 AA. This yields 0.01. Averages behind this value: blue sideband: 15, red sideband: 15.3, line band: 15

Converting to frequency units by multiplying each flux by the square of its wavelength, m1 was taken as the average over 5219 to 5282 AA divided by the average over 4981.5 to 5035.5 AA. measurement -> 1.10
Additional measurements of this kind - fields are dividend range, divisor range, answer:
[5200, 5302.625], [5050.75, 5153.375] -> 1.09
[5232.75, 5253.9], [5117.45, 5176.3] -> 1.21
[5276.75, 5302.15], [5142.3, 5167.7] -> 1.20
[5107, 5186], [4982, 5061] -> 0.93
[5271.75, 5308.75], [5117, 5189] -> 1.25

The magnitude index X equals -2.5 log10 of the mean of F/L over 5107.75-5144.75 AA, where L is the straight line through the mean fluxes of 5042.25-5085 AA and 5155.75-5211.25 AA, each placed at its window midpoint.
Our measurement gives -0.062 mag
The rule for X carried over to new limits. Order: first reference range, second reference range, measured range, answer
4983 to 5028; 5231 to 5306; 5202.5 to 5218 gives 0.10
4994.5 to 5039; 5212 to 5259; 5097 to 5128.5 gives 0.04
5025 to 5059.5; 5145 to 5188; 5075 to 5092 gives -0.07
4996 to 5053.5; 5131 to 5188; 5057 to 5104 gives -0.07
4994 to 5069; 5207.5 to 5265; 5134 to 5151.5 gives 0.12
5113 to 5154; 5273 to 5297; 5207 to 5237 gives 0.02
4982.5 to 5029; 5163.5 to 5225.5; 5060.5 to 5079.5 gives -0.03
